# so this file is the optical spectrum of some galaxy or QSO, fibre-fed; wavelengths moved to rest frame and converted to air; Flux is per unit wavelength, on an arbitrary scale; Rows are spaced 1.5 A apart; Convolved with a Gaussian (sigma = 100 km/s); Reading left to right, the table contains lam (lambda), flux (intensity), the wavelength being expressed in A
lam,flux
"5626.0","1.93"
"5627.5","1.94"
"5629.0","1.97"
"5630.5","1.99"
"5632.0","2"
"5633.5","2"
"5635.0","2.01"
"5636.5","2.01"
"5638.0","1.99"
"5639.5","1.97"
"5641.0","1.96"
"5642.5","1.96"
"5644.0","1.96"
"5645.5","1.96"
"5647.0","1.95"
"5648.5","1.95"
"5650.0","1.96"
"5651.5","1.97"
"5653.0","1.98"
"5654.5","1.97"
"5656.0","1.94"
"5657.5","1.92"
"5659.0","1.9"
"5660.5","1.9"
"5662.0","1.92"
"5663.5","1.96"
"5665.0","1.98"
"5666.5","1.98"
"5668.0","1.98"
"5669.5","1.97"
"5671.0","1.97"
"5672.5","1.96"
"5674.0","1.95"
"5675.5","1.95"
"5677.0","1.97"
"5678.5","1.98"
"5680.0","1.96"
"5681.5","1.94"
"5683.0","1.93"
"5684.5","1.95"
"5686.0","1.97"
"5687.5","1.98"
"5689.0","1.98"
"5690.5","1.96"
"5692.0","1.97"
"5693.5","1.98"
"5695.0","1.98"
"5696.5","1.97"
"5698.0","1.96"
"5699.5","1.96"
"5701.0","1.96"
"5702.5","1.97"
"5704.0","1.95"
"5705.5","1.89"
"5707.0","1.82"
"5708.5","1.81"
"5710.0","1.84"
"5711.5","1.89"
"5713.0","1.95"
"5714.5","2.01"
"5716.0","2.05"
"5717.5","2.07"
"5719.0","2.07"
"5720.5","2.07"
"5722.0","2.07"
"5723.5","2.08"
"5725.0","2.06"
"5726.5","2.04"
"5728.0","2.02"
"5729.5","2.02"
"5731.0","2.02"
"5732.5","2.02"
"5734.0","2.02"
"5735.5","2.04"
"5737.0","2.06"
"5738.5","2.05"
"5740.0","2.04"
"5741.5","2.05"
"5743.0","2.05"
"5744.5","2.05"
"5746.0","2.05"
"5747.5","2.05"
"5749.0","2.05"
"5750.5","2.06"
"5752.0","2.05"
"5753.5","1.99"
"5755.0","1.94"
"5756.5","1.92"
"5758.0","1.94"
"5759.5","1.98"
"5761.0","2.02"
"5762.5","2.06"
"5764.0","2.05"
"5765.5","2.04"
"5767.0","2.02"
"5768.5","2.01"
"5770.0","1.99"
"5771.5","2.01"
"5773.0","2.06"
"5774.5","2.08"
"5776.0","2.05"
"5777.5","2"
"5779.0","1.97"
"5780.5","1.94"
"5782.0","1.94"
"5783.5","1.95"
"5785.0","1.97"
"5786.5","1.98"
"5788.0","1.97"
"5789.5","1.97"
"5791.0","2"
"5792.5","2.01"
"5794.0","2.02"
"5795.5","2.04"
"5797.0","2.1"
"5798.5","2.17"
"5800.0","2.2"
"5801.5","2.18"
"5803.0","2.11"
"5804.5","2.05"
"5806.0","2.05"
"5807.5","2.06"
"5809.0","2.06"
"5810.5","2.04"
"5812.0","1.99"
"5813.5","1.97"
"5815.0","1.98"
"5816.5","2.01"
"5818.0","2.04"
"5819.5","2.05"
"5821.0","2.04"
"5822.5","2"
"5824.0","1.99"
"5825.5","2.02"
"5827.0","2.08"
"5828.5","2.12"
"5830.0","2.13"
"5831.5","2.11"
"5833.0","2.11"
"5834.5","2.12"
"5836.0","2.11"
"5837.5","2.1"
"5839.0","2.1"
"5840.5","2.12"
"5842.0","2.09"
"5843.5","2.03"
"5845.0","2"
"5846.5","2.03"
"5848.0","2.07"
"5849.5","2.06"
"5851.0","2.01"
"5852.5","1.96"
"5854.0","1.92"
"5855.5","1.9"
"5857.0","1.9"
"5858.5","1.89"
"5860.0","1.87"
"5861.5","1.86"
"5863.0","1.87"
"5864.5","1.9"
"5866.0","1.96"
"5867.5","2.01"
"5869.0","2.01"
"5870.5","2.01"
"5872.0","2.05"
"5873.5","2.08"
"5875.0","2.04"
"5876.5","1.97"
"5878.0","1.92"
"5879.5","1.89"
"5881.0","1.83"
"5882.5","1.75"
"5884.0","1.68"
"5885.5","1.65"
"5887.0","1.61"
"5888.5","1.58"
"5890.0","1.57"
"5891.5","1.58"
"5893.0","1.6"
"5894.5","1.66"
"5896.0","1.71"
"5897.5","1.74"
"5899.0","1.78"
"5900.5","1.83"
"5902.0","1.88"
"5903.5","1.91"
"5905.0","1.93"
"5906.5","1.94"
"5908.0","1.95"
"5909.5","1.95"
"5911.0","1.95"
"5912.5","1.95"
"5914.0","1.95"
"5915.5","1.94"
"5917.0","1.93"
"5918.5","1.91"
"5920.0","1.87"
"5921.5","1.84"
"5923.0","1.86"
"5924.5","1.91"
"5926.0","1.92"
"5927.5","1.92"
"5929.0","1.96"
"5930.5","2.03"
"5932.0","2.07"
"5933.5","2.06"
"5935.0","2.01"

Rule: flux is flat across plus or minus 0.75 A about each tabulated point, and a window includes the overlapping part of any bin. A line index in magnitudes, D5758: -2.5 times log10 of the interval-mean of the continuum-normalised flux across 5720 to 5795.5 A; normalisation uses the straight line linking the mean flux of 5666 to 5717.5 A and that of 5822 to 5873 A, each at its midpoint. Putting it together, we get -0.021 mag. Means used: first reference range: 1.95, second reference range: 2.02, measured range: 2.02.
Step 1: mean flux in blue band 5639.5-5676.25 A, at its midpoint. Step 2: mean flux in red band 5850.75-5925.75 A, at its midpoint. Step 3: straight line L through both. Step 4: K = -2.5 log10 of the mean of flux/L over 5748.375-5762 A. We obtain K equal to -0.044 mag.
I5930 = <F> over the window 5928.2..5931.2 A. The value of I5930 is 1.99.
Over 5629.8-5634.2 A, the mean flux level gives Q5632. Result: 2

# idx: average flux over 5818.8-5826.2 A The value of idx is 2.02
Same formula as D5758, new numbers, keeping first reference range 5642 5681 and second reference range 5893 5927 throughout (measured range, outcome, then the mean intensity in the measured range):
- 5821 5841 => -0.10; 2.08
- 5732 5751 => -0.06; 2.05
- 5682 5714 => 0.00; 1.94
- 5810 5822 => -0.06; 2.01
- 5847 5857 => -0.05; 1.98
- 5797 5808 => -0.11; 2.12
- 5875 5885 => 0.02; 1.85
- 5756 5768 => -0.05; 2.01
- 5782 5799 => -0.05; 2.01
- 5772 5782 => -0.05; 2.01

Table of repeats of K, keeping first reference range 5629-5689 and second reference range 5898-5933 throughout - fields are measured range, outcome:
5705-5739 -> -0.026 mag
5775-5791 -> -0.019 mag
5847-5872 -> -0.013 mag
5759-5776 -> -0.047 mag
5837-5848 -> -0.073 mag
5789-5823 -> -0.061 mag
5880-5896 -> 0.163 mag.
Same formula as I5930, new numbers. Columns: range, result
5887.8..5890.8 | 1.57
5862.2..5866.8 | 1.91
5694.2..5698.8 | 1.97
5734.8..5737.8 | 2.05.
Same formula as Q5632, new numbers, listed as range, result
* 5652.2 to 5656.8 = 1.96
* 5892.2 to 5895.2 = 1.63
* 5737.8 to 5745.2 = 2.05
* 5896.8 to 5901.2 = 1.78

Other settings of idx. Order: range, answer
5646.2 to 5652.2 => 1.96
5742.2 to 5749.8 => 2.05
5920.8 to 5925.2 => 1.87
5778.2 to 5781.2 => 1.96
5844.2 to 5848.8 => 2.03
